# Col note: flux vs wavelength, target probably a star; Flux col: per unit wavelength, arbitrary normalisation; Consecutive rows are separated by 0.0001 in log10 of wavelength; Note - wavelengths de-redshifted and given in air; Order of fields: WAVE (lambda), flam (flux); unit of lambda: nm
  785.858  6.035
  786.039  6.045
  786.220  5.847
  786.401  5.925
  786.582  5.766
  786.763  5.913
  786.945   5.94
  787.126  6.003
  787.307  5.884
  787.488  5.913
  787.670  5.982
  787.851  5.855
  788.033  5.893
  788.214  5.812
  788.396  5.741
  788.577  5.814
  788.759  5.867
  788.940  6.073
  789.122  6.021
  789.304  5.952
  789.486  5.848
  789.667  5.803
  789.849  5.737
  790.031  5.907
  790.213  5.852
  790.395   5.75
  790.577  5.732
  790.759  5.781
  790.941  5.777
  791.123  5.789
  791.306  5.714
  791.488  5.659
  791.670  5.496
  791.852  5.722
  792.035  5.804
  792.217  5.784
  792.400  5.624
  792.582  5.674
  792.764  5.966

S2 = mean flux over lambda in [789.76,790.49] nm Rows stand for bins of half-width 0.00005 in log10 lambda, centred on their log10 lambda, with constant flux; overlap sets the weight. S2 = 5.81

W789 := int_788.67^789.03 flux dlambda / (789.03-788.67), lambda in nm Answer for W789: 5.98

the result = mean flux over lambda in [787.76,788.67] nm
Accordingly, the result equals 5.82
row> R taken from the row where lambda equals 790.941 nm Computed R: 5.777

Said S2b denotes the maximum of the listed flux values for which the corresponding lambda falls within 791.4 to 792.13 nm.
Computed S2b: 5.804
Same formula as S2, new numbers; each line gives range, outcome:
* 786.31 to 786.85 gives 5.87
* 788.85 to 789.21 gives 6.04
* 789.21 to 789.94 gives 5.84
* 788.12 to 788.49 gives 5.79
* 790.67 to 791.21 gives 5.78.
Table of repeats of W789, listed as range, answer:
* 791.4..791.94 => 5.63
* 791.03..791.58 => 5.72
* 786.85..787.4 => 5.94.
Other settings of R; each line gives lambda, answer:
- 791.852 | 5.722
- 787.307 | 5.884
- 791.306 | 5.714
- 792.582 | 5.674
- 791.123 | 5.789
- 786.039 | 6.045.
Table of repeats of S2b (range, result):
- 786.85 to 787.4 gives 6.003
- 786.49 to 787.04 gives 5.94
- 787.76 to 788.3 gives 5.893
